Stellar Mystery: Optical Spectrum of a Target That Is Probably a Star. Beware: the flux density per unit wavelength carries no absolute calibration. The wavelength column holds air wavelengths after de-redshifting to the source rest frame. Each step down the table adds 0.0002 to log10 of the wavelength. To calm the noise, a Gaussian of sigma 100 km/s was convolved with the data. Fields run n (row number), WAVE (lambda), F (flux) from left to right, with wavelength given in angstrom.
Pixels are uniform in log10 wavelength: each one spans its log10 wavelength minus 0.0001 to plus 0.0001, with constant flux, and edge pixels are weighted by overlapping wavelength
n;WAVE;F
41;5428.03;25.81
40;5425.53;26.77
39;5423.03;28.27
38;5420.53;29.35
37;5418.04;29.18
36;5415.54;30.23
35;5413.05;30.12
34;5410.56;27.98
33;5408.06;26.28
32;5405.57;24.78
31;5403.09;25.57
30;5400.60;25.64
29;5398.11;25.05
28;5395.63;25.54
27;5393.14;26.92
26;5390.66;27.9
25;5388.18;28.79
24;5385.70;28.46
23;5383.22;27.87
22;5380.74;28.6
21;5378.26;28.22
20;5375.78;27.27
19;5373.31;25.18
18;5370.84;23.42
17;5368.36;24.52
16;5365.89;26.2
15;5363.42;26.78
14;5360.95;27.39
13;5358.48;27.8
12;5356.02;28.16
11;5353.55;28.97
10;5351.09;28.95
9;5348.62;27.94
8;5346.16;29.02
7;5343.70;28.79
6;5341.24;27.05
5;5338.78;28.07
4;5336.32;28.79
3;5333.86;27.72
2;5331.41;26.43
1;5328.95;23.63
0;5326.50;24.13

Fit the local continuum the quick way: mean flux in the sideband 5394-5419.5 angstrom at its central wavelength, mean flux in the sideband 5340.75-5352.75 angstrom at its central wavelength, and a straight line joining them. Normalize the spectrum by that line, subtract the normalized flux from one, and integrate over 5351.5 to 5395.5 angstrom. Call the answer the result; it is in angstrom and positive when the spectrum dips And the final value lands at 1.0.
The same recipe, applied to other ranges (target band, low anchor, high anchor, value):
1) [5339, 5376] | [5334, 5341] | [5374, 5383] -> 1.0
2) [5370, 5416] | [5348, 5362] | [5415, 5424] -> 2.8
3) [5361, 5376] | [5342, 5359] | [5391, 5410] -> 1.1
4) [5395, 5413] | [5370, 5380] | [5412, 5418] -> 1.8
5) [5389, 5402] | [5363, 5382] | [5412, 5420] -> 0.8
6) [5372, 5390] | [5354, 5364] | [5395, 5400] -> -1.0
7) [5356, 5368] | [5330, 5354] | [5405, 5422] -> 0.5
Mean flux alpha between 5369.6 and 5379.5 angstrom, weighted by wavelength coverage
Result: 26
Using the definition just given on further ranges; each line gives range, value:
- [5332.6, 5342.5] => 27.9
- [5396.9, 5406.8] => 25.3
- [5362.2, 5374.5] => 25.2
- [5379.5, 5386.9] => 28.3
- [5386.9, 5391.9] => 28.4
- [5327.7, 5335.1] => 25.9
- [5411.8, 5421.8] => 29.7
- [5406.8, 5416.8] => 28.6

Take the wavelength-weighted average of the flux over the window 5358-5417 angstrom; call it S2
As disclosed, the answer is 26.9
